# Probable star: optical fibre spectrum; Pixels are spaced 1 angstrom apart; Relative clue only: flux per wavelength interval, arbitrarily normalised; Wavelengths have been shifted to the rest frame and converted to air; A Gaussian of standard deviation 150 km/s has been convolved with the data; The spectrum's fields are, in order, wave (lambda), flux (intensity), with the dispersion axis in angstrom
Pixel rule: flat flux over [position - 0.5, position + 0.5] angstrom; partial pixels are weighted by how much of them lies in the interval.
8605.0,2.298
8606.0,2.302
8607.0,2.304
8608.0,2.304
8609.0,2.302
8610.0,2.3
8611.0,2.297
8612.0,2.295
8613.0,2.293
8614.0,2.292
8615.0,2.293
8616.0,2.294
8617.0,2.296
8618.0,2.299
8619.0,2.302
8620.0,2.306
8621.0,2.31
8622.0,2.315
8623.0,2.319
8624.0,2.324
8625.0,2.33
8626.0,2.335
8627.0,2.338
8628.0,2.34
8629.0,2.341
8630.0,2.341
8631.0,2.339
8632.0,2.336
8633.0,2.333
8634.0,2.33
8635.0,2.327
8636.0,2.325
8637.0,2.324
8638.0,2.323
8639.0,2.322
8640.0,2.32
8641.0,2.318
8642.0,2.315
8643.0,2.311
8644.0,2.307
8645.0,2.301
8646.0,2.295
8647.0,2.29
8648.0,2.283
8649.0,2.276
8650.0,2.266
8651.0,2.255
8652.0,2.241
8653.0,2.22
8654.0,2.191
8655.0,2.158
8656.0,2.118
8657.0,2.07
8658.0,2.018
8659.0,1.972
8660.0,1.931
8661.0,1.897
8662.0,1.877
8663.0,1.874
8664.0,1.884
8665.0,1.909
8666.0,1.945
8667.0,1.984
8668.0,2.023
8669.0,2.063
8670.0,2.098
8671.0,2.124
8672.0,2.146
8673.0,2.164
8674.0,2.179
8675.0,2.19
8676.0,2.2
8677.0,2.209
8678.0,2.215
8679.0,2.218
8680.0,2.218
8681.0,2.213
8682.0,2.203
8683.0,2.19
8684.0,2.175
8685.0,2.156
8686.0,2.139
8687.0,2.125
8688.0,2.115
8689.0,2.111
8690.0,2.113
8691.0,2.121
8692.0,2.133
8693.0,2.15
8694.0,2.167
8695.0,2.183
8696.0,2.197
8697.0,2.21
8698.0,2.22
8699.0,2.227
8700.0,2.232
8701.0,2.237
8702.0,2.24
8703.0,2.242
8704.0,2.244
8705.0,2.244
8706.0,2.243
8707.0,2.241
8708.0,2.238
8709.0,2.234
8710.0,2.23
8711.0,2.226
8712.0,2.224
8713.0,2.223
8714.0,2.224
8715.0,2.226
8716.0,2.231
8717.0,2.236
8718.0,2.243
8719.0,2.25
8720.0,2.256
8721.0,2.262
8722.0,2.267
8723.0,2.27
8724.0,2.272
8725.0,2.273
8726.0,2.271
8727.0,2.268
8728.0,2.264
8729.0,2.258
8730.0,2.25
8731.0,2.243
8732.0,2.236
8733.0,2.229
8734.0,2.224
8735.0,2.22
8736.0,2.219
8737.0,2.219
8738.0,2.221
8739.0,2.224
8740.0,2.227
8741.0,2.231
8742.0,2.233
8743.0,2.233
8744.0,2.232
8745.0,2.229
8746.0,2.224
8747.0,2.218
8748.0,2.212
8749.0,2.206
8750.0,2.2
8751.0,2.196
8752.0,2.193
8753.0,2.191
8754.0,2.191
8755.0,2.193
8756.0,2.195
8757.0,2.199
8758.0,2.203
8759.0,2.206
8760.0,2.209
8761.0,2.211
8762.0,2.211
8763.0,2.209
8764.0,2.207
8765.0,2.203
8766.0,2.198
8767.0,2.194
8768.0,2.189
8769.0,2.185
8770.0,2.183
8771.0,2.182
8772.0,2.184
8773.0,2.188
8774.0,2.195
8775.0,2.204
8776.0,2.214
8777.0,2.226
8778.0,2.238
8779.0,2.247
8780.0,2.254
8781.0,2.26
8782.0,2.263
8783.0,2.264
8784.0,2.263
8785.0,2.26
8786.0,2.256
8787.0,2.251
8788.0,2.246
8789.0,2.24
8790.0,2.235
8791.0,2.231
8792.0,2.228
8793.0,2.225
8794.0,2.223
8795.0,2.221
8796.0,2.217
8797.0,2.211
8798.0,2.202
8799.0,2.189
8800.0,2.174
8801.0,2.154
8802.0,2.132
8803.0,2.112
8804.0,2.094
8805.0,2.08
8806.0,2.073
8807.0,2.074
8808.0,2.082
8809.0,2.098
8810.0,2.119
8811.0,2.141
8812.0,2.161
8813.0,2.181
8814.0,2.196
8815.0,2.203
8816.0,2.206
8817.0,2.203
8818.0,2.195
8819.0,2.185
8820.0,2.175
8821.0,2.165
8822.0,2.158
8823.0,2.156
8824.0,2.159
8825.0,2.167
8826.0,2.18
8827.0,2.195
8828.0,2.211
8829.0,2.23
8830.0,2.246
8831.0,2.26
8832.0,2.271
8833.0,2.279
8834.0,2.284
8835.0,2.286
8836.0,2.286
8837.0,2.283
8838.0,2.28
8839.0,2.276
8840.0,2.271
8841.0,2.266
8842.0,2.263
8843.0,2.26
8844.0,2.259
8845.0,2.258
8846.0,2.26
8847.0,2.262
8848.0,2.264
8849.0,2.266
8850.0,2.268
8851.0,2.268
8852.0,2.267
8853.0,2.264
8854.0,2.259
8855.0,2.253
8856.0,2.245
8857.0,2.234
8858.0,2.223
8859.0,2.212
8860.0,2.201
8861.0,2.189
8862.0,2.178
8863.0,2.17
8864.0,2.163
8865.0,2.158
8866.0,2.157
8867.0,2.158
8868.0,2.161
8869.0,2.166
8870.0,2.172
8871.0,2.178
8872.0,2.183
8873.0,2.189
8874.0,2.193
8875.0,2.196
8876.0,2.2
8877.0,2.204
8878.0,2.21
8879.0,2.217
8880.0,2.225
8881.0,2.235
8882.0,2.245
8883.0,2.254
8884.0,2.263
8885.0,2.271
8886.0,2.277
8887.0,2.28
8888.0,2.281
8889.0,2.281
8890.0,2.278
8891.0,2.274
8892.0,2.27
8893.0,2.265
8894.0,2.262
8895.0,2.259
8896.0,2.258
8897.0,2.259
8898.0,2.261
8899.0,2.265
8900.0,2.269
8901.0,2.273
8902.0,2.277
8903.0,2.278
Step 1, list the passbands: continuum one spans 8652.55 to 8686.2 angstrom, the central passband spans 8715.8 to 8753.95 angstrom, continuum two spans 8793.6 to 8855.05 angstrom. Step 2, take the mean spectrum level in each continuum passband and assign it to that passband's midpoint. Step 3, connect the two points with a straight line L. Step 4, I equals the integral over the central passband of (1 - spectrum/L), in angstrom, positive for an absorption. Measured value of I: -1.7 angstrom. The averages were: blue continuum 2.09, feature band 2.23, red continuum 2.21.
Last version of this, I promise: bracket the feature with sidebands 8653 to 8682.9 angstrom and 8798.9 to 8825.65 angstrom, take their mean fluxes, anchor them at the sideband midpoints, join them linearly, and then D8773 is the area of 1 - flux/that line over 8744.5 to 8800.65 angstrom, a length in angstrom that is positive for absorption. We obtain -2.2 angstrom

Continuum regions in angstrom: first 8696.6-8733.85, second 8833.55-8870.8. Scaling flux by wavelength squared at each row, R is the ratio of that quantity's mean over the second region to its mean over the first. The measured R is 1.03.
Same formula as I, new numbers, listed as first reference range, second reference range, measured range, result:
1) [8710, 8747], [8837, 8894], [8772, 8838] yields 1.0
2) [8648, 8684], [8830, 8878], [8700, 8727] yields -1.3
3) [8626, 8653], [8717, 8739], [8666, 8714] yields 2.0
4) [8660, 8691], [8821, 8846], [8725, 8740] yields -0.6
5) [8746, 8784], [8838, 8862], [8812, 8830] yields 0.4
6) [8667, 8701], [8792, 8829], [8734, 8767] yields -0.7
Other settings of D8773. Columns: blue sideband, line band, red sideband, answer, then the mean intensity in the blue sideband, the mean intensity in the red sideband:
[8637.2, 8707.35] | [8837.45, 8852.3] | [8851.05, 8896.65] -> -0.3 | 2.17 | 2.22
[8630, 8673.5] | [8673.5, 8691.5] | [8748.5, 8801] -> 0.1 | 2.17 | 2.21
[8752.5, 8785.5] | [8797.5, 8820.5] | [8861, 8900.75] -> 0.7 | 2.21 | 2.23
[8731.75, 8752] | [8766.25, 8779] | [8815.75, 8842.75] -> 0.1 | 2.22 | 2.23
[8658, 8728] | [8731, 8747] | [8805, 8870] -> -0.4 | 2.16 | 2.21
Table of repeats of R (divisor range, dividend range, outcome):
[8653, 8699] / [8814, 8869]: 1.10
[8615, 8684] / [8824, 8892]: 1.06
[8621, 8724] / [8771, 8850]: 1.04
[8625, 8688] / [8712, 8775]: 1.04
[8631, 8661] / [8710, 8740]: 1.02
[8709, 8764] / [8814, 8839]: 1.02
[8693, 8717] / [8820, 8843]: 1.03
